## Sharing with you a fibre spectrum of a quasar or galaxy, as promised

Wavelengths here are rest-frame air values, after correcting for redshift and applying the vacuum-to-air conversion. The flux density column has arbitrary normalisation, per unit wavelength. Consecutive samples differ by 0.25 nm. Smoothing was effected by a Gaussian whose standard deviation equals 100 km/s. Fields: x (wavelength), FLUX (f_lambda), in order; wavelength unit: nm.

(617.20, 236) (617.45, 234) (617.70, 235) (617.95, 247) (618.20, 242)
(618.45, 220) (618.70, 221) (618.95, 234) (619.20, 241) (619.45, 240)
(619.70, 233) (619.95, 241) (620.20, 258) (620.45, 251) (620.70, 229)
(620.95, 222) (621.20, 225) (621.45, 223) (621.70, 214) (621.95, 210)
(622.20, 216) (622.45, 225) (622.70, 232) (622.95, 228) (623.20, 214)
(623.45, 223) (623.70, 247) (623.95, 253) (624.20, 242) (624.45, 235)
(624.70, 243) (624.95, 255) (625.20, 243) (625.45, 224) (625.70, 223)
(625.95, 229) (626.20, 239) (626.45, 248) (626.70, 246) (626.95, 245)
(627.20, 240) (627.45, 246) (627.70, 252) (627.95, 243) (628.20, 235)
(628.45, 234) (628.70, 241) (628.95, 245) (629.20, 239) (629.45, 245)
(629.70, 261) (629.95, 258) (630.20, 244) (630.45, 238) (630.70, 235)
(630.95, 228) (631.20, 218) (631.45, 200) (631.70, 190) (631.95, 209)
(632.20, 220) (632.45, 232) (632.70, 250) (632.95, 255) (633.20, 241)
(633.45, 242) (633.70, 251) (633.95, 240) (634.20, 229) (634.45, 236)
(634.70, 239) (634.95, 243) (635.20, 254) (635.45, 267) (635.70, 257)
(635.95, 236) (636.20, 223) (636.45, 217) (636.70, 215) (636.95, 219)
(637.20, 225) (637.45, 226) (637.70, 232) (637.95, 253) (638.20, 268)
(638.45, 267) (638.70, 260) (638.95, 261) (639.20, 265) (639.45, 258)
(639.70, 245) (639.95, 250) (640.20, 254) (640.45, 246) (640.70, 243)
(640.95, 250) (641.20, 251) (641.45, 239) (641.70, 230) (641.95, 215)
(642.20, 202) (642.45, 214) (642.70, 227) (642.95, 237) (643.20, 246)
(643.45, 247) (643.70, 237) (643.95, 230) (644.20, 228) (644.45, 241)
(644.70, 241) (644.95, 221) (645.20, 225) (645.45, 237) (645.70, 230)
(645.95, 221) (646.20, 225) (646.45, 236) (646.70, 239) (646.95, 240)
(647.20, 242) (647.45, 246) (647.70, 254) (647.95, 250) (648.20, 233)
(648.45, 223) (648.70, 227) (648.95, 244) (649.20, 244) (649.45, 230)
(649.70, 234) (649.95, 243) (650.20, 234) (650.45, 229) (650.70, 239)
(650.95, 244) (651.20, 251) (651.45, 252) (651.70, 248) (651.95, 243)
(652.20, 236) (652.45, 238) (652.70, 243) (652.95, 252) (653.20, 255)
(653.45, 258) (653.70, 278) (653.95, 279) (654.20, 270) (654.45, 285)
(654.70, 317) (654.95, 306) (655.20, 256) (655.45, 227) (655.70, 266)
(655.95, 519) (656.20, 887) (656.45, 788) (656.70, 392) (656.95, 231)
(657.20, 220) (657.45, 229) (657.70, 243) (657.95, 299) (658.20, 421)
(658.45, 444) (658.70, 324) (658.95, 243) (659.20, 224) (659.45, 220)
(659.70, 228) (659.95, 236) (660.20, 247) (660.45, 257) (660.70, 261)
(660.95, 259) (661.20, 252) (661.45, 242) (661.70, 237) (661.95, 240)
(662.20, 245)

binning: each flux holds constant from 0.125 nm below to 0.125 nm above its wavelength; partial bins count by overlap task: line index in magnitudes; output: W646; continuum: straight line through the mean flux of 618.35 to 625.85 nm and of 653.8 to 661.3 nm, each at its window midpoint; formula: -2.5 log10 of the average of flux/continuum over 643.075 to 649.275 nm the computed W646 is 0.23 mag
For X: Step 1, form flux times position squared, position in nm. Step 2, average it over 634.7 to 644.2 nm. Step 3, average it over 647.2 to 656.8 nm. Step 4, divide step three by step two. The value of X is 1.3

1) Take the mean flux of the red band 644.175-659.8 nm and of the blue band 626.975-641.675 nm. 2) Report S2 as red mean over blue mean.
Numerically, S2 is 1.15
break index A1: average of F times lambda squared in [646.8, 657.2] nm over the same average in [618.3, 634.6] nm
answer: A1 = 1.33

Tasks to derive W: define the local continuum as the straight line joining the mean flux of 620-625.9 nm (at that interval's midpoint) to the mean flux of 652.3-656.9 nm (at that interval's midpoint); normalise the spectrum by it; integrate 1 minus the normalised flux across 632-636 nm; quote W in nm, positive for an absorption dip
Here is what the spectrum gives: 0.44 nm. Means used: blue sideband 232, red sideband 348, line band 243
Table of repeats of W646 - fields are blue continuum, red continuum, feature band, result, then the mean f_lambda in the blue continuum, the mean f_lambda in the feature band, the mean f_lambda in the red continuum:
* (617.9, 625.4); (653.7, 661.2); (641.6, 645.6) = 0.242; 233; 230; 321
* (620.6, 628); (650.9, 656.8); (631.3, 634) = 0.134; 234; 230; 325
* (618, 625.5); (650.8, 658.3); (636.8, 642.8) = 0.150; 233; 242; 314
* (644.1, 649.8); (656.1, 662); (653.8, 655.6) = 0.038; 235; 277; 316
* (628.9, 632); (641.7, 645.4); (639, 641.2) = -0.097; 232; 252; 230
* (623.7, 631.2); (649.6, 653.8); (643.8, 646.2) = 0.065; 241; 230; 246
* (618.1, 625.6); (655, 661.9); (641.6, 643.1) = 0.261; 233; 221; 319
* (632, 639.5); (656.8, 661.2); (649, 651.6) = 0.084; 242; 240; 270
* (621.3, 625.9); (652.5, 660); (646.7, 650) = 0.244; 230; 239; 321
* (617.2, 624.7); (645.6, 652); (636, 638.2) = 0.033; 232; 229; 238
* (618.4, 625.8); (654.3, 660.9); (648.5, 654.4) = 0.255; 232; 247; 329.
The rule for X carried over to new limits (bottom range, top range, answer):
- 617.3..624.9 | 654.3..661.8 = 1.54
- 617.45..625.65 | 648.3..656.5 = 1.38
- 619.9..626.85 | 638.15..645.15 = 1.10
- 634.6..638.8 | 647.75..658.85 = 1.29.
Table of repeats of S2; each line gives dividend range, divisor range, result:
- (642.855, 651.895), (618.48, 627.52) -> 1.01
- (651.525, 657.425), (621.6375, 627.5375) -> 1.38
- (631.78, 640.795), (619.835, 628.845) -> 1.03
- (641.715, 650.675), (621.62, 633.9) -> 0.99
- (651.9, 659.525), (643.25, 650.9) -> 1.36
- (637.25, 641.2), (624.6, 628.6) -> 1.05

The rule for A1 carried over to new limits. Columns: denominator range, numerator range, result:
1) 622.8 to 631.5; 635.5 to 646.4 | 1.04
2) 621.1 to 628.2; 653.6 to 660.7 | 1.53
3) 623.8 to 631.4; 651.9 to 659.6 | 1.45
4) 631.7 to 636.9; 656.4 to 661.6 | 1.33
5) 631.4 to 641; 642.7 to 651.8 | 1.02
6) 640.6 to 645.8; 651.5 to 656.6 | 1.47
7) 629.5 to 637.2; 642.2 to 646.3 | 1.02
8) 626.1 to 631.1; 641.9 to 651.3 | 1.02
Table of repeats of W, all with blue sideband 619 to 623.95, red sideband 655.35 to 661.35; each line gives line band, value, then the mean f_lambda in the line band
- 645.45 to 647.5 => 0.436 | 235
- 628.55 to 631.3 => 0.132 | 241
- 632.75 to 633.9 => 0.069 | 247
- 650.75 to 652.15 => 0.292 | 247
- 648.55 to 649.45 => 0.201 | 237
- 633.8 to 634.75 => 0.104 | 236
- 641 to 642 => 0.169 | 236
